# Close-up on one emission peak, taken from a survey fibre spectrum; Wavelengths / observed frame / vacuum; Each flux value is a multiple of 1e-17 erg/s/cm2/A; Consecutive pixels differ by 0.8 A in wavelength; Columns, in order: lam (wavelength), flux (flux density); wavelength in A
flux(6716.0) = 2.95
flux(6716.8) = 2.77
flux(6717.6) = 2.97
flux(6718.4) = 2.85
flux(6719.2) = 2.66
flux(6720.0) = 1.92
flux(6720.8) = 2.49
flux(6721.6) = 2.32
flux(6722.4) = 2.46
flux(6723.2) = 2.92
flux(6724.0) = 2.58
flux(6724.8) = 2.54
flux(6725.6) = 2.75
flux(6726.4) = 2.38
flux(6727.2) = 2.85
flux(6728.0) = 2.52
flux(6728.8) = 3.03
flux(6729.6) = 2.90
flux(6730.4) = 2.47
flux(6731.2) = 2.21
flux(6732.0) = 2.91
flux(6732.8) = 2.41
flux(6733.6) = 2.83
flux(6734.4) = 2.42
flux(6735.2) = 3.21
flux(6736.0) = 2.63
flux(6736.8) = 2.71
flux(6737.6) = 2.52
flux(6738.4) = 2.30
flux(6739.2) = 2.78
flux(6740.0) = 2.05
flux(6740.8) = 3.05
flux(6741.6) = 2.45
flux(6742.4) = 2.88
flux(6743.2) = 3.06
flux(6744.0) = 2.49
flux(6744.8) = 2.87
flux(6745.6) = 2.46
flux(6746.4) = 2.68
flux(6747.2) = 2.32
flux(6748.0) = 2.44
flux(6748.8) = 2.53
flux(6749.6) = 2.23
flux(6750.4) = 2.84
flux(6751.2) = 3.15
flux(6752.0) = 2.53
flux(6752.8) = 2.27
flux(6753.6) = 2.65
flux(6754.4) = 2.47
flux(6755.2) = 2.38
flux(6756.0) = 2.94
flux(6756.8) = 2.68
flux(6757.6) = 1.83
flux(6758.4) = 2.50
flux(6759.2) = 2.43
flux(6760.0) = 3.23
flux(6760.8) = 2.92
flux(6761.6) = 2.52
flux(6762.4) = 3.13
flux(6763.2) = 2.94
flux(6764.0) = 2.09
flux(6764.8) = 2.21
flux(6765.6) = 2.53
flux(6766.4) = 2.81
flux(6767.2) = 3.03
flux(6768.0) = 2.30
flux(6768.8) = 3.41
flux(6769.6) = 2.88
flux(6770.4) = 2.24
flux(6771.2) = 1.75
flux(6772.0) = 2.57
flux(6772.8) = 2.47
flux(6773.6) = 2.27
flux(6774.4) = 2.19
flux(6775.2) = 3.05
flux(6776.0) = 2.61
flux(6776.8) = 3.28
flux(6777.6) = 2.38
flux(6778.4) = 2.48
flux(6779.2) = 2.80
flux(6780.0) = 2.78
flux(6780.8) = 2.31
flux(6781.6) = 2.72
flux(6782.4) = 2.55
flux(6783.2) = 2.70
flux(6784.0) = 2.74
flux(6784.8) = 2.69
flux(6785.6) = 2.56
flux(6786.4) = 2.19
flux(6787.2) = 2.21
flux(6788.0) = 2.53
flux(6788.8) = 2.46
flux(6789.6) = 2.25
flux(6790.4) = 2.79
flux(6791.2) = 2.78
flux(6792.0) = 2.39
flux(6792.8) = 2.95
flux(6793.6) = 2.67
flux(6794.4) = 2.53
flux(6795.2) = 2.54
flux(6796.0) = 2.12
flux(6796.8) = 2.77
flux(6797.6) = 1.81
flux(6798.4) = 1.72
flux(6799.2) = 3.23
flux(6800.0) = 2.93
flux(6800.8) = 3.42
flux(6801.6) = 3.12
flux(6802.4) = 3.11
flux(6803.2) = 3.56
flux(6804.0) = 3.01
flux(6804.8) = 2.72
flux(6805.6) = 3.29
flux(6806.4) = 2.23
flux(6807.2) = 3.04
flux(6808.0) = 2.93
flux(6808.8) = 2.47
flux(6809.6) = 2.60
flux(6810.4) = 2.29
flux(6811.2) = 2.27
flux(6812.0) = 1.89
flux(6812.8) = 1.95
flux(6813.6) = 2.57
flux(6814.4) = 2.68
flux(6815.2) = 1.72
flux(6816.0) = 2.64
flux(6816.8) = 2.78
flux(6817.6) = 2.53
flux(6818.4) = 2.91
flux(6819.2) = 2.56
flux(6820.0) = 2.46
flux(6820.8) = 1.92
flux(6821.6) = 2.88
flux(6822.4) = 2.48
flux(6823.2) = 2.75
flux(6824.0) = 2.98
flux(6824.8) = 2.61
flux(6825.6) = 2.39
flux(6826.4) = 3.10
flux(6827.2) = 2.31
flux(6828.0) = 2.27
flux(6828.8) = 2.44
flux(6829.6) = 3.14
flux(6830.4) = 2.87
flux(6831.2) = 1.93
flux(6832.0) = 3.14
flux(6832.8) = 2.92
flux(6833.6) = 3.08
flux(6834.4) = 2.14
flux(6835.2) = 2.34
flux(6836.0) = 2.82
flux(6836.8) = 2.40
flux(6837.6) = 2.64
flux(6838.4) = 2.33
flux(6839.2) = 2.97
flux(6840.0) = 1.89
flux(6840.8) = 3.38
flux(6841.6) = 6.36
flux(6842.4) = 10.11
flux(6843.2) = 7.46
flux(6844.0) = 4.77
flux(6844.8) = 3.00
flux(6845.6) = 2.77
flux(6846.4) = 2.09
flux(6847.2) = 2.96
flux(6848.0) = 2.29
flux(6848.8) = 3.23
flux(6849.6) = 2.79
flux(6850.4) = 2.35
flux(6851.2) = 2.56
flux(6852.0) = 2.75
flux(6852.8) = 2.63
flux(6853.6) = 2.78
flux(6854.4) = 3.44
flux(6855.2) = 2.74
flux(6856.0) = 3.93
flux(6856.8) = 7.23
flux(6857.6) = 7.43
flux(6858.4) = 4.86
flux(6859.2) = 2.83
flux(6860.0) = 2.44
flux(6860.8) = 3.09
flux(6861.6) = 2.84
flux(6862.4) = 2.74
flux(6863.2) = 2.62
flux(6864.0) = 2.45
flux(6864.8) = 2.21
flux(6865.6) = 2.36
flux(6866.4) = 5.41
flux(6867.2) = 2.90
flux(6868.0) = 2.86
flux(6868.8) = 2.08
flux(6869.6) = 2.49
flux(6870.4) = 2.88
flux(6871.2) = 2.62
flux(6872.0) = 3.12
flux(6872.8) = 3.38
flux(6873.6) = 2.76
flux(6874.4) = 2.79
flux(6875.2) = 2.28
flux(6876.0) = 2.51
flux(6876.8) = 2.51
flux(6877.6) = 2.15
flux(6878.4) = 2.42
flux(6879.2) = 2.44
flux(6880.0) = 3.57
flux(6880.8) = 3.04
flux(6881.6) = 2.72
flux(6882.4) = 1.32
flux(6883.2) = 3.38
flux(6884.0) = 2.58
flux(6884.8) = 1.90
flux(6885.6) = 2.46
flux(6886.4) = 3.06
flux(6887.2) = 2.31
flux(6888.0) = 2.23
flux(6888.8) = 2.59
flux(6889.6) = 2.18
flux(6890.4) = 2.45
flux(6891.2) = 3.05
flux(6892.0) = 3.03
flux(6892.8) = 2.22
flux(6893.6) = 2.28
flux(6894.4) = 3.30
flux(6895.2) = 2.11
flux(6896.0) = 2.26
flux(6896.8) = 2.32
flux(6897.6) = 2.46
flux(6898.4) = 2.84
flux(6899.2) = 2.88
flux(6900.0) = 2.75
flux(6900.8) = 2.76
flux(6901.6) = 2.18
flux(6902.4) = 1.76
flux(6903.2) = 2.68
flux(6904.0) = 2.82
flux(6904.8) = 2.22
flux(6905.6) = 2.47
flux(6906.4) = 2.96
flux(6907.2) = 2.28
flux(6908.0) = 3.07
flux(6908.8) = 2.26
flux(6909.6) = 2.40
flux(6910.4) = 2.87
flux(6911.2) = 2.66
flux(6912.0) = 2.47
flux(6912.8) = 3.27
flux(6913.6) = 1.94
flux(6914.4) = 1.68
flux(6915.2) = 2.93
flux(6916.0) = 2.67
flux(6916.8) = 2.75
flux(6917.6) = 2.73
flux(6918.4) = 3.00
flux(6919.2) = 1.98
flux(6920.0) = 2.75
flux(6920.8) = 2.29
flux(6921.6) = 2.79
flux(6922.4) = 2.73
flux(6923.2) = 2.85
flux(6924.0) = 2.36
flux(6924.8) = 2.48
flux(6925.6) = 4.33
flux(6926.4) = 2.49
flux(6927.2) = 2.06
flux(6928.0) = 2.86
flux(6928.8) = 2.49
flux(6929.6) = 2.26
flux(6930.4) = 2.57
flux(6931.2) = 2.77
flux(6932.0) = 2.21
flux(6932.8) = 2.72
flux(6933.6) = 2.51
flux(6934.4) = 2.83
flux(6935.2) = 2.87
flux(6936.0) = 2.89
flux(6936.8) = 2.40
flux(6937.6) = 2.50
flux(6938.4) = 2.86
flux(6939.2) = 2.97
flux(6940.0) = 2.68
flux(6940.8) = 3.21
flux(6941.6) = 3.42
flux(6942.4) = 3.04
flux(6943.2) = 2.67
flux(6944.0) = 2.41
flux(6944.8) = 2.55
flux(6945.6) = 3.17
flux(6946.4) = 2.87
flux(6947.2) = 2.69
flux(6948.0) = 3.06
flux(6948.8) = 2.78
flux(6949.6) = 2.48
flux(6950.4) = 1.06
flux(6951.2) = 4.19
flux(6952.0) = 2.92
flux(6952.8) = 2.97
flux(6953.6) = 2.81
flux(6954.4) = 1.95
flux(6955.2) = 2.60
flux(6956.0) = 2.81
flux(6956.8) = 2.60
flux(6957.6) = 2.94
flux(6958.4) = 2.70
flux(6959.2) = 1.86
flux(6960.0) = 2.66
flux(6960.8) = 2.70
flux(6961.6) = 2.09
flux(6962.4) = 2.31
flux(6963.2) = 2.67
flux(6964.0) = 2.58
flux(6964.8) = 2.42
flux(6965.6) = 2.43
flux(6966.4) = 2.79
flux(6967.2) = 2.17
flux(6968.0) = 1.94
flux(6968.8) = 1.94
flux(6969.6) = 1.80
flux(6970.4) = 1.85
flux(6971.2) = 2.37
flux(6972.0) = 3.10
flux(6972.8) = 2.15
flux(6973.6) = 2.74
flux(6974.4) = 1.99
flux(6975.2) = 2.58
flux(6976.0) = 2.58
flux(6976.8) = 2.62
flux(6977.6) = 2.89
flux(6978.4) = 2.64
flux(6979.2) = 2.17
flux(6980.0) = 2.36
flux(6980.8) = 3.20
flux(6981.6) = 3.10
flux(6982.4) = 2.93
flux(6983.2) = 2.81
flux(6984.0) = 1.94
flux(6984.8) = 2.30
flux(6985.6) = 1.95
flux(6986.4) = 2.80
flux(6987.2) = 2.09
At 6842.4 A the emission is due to [S II]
